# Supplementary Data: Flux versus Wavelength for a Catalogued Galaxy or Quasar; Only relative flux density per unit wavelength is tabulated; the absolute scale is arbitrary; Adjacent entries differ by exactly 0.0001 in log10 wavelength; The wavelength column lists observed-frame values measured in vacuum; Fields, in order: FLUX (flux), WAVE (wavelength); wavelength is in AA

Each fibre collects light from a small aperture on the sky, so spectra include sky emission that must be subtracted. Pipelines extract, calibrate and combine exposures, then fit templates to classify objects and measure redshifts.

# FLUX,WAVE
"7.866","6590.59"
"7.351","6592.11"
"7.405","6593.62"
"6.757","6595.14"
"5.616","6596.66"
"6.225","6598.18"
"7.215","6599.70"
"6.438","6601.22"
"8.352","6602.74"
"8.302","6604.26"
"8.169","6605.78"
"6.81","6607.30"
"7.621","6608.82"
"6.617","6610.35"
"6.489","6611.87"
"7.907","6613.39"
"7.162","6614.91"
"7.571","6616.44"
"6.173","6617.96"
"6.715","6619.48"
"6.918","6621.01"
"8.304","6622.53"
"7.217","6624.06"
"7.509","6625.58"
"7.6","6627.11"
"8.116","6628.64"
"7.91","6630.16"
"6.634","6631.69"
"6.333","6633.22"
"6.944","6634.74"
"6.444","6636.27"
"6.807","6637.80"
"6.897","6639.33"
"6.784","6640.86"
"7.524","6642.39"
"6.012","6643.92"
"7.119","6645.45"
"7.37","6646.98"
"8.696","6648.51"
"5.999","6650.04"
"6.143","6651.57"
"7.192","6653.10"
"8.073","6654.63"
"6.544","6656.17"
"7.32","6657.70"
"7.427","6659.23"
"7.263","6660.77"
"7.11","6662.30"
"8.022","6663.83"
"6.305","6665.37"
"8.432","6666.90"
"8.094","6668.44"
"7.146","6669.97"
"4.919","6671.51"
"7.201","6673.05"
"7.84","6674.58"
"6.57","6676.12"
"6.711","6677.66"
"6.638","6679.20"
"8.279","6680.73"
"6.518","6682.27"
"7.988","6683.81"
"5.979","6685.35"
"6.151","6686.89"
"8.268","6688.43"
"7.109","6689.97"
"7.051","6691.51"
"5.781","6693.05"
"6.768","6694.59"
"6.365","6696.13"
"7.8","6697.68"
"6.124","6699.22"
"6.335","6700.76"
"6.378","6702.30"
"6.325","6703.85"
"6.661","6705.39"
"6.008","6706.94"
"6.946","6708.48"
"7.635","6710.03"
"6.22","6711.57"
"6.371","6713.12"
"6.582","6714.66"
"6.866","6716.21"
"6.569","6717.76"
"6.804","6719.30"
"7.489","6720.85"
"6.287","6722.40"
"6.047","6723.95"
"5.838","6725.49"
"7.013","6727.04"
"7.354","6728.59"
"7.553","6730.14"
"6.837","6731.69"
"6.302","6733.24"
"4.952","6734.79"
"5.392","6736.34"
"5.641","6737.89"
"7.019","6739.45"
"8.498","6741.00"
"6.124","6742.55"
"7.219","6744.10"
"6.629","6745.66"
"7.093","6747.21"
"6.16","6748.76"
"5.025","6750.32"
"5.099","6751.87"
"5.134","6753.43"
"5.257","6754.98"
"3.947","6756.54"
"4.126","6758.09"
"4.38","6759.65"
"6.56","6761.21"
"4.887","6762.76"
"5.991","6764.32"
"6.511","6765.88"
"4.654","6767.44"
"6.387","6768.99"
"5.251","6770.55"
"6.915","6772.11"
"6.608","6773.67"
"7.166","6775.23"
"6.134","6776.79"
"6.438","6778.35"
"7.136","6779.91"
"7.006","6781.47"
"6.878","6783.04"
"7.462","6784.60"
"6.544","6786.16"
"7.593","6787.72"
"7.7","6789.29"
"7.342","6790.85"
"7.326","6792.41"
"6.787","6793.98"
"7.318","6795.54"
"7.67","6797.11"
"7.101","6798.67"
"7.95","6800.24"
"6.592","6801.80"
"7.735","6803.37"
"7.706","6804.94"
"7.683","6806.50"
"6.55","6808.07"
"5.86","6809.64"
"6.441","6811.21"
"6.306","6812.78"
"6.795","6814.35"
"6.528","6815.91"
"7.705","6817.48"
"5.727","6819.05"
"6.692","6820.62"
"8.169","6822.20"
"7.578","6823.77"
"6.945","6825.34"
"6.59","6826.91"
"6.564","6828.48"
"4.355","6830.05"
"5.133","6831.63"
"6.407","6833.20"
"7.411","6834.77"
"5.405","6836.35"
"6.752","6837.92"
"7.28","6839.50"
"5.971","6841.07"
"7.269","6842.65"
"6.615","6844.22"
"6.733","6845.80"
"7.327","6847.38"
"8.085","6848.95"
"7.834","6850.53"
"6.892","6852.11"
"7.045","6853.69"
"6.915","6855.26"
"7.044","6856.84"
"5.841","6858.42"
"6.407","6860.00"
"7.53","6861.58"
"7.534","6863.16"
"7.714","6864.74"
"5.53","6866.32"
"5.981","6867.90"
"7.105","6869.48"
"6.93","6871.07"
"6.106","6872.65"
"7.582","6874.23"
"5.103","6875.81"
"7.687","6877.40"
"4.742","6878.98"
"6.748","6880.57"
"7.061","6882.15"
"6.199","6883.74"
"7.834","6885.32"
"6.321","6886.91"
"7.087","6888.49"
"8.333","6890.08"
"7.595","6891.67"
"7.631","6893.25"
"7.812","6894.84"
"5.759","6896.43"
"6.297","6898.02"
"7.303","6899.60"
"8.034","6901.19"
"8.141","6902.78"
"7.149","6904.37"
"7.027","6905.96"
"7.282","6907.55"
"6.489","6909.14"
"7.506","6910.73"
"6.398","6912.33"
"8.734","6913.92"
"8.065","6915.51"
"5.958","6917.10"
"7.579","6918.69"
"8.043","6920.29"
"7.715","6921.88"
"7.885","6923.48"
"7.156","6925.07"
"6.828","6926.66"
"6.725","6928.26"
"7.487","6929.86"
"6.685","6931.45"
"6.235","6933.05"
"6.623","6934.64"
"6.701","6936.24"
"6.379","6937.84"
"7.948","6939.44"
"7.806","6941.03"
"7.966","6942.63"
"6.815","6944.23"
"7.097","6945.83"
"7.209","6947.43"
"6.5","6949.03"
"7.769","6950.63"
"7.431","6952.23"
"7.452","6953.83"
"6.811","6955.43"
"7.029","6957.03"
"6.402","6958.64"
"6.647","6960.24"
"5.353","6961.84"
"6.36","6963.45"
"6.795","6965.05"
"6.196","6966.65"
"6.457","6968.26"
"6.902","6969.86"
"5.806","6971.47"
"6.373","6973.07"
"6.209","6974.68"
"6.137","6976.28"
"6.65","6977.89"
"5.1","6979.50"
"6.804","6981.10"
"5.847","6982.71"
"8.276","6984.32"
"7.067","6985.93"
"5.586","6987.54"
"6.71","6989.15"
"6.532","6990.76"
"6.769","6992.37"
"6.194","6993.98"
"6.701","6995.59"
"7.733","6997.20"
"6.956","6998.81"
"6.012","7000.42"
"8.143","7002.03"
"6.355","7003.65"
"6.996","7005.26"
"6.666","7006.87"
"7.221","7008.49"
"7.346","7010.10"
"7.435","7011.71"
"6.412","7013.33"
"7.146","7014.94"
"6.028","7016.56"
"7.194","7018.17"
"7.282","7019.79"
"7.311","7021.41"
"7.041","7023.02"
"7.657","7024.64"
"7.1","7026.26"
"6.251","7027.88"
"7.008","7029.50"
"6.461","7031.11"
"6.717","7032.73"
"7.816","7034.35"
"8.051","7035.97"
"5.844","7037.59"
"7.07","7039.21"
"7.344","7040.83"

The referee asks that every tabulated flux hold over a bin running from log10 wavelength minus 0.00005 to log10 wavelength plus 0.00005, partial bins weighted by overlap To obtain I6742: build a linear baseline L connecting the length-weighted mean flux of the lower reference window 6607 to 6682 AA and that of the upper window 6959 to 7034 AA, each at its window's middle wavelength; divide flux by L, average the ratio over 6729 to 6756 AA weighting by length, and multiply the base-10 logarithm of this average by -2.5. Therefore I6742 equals 0.129 mag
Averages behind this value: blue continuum 7.13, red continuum 6.7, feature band 6.23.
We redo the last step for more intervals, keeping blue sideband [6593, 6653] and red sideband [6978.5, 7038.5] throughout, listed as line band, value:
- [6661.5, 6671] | -0.057 mag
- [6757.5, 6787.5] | 0.132 mag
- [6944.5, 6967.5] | 0.017 mag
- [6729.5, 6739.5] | 0.142 mag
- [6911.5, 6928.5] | -0.072 mag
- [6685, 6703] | 0.057 mag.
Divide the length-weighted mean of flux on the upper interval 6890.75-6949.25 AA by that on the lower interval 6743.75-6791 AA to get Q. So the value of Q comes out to 1.17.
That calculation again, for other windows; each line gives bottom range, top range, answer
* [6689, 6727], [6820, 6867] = 1.03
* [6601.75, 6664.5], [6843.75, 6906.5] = 0.97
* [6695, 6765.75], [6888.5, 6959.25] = 1.15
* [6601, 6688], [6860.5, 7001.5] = 0.96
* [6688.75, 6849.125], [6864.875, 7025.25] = 1.05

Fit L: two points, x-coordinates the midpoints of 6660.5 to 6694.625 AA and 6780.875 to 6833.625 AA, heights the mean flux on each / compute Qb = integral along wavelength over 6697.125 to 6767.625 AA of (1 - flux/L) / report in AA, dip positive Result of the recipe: 7.6 AA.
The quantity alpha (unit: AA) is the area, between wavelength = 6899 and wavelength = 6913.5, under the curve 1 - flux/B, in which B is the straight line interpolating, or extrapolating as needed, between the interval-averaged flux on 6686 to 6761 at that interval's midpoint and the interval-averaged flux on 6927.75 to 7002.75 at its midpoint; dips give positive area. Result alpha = -1.4 AA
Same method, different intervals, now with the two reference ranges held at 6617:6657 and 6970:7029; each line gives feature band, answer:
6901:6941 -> -2.4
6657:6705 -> 0.5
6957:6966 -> 0.5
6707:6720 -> 0.6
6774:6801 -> -0.8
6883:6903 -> -1.1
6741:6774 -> 5.7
